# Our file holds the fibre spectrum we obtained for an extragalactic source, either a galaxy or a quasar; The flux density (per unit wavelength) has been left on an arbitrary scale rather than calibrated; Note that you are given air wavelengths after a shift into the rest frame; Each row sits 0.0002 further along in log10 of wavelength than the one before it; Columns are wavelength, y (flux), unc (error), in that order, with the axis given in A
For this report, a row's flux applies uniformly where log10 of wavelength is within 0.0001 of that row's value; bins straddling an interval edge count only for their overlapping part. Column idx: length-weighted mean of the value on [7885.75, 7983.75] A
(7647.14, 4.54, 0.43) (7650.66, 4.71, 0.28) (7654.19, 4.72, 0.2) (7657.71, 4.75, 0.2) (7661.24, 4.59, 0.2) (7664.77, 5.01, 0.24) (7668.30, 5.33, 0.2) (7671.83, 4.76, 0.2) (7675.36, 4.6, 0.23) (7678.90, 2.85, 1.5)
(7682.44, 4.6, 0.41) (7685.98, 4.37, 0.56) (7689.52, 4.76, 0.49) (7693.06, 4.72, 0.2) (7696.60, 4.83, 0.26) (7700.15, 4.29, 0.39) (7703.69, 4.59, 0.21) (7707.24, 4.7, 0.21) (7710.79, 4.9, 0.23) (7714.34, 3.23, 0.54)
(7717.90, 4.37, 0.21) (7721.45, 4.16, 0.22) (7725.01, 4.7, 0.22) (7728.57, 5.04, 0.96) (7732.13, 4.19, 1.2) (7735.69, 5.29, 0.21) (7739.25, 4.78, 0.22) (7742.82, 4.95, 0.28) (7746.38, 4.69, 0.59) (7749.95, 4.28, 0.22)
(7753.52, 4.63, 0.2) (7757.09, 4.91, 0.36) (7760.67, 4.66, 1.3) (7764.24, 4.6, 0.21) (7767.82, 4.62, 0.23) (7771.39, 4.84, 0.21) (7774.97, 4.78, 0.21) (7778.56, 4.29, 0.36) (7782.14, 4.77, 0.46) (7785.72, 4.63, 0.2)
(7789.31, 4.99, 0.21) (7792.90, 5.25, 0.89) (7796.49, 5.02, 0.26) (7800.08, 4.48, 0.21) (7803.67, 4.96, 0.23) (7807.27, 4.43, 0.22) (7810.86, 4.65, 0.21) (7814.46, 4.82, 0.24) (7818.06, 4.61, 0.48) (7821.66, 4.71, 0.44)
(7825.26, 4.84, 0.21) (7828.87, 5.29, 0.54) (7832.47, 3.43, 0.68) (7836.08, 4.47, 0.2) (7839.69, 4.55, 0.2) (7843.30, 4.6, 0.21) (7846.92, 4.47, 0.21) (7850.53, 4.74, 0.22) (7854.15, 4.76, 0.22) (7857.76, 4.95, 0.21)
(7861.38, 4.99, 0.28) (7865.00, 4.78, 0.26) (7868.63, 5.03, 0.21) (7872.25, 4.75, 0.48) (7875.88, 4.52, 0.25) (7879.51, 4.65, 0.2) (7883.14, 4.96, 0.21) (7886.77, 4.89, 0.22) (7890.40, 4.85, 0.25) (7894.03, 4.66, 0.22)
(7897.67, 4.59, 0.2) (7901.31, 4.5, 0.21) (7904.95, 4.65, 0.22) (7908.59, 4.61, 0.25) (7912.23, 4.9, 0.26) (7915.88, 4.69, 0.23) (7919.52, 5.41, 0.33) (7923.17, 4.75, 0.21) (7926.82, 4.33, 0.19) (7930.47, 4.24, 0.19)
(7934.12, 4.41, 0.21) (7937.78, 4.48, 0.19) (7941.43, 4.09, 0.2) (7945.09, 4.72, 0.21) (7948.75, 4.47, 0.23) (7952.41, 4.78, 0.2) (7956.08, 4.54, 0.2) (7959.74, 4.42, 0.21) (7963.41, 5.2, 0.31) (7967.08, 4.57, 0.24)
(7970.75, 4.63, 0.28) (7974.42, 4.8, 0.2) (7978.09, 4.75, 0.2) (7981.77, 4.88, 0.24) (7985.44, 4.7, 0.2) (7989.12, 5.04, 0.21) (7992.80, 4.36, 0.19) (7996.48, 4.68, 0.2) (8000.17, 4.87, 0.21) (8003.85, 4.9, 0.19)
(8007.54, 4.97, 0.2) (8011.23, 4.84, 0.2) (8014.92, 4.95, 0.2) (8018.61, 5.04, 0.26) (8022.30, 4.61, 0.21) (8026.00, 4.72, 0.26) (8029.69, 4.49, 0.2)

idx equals 4.66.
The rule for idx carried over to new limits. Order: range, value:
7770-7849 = 4.68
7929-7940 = 4.37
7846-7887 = 4.79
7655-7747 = 4.58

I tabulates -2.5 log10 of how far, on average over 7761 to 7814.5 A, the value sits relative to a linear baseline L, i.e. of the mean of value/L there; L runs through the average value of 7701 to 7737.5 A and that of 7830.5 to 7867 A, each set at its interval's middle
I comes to -0.04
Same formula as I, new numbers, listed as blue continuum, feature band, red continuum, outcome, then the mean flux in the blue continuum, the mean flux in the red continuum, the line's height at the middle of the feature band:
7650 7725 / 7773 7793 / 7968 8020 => -0.03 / 4.52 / 4.81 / 4.61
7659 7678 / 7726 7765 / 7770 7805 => 0.01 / 4.76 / 4.8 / 4.79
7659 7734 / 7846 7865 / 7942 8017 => -0.04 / 4.51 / 4.74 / 4.64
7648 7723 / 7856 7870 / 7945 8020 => -0.06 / 4.52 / 4.77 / 4.67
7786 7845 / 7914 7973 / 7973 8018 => 0.04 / 4.69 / 4.82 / 4.78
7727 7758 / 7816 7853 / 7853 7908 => 0.04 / 4.75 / 4.77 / 4.76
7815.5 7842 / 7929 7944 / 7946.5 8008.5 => 0.09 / 4.57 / 4.74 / 4.69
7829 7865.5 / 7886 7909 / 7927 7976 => -0.02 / 4.6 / 4.56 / 4.58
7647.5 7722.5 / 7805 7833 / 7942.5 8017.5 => -0.01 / 4.52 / 4.75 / 4.62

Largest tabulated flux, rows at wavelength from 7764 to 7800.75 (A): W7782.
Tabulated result 5.25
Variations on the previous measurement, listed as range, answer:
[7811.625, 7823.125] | 4.82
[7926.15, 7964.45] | 5.2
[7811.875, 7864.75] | 5.29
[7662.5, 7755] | 5.33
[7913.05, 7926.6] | 5.41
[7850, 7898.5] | 5.03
